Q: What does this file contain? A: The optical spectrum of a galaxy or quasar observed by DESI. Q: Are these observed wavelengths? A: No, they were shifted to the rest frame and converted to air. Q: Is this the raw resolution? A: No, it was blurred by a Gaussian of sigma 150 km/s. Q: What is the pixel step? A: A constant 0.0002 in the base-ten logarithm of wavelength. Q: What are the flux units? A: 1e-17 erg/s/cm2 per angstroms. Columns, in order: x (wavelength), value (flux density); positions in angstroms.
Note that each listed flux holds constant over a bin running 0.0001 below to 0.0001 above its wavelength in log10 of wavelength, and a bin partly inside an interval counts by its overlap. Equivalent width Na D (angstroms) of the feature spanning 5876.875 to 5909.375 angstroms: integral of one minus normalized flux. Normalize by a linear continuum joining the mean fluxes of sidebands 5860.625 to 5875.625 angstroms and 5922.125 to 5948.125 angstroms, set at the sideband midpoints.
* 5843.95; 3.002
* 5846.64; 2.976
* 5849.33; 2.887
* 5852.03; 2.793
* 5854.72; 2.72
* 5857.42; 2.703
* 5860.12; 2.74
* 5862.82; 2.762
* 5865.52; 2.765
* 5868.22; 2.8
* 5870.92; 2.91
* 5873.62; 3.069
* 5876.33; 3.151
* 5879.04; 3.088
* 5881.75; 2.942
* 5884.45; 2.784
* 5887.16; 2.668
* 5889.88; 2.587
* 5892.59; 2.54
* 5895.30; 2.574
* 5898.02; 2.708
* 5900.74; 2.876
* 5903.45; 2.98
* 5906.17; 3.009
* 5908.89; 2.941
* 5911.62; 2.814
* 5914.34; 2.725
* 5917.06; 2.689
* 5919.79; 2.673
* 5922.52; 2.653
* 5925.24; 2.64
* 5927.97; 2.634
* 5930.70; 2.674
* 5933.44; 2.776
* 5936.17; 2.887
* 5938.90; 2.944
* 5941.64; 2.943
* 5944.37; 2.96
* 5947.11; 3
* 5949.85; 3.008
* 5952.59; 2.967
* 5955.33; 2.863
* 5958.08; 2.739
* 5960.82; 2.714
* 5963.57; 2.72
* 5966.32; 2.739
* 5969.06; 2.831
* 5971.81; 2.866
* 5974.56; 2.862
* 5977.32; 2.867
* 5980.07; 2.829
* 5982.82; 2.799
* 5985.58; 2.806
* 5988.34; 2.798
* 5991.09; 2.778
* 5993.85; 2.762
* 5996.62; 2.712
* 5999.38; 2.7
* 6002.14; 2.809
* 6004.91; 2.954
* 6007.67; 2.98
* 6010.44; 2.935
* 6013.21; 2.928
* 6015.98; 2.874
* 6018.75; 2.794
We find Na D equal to 0.40 angstroms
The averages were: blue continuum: 2.87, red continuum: 2.82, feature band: 2.81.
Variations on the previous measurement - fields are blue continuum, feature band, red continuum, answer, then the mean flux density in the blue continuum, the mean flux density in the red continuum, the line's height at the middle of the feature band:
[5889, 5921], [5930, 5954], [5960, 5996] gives -1.1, 2.76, 2.8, 2.78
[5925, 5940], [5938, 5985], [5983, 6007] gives -1.4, 2.76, 2.8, 2.78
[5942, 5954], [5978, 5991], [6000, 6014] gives 0.6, 2.98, 2.91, 2.94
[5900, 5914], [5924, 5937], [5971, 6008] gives 0.8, 2.91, 2.82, 2.89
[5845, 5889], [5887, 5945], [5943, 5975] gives 1.8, 2.86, 2.86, 2.86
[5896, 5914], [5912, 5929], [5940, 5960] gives 1.2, 2.87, 2.92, 2.88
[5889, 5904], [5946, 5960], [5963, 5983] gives -0.6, 2.7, 2.82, 2.79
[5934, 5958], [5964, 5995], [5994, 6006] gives 0.3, 2.93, 2.78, 2.84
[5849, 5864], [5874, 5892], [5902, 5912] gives -0.1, 2.76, 2.95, 2.86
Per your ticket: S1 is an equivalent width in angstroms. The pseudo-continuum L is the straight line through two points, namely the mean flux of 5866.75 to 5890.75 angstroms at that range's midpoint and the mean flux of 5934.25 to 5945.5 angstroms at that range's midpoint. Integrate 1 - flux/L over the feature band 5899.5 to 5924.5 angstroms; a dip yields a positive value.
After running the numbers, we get 0.9 angstroms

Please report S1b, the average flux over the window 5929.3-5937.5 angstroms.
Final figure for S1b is 2.78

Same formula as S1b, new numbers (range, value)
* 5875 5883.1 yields 3.06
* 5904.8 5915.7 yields 2.87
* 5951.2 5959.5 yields 2.86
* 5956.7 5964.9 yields 2.72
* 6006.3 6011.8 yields 2.96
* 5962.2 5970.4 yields 2.76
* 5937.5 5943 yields 2.94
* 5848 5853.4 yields 2.84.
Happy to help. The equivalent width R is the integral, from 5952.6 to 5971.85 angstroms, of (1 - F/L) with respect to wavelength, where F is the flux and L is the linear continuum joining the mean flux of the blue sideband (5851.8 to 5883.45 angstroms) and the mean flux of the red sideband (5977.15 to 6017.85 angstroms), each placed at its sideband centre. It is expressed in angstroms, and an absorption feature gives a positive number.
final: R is 0.38 angstroms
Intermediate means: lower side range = 2.87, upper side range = 2.83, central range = 2.79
